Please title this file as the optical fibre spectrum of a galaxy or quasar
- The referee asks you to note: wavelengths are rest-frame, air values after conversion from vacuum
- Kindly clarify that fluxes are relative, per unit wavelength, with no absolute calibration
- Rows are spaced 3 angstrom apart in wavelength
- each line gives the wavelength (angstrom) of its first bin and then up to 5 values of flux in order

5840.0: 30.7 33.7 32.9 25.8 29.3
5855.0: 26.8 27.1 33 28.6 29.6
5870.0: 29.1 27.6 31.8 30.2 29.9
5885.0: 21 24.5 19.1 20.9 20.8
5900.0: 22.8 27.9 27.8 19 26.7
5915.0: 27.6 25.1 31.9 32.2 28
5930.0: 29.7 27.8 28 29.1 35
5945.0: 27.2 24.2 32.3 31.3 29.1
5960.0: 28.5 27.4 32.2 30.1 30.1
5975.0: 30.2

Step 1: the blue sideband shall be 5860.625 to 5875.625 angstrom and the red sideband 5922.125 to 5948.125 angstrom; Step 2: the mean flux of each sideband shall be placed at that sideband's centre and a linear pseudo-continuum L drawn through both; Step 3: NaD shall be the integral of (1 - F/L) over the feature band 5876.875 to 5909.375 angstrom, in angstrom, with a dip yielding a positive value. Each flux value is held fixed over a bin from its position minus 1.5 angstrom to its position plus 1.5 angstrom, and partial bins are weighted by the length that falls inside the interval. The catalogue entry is 5.6 angstrom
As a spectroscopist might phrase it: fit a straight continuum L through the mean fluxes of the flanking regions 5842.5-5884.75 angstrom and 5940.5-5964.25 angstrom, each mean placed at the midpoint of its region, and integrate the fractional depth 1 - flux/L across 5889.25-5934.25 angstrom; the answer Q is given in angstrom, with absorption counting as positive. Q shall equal 5.5 angstrom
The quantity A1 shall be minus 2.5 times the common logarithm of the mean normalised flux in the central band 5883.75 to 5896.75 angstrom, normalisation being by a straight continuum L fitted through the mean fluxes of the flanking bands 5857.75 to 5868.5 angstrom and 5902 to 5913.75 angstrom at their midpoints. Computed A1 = 0.260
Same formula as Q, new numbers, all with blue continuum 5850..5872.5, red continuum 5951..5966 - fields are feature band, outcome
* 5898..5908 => 1.3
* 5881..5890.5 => 1.6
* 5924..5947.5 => 0.2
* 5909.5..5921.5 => 1.1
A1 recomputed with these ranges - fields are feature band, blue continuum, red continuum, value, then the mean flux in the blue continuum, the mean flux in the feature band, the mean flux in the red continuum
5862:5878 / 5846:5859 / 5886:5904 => -0.151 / 27.9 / 29.5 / 22.5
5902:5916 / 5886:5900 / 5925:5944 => -0.047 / 21.5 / 25.7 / 29.6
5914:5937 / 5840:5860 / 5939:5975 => 0.031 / 29.5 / 28.8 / 29.8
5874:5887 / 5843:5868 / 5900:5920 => -0.014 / 29.4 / 28.1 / 25.6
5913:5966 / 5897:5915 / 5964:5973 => -0.050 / 24.7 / 29.1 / 30.7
